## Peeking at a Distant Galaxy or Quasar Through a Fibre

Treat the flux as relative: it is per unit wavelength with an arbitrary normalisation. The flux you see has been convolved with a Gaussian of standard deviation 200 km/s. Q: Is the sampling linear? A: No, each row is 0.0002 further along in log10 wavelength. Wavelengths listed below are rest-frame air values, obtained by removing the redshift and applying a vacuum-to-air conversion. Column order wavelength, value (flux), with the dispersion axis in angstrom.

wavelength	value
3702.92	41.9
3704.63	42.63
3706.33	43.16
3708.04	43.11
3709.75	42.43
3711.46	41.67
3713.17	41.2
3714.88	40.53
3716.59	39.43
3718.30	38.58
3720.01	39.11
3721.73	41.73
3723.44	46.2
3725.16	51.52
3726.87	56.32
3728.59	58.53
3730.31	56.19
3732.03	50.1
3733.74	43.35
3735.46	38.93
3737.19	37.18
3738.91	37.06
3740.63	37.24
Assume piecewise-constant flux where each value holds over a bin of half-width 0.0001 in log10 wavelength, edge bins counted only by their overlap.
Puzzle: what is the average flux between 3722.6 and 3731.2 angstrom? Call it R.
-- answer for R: 53.7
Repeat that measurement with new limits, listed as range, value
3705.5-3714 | 42.3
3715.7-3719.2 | 39.1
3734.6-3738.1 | 38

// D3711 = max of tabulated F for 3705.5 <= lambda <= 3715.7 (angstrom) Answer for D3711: 43.16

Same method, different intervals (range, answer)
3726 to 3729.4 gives 58.53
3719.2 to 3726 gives 51.52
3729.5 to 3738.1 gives 56.19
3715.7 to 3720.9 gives 39.43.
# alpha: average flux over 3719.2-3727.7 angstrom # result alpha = 47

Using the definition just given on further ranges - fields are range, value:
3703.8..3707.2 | 42.9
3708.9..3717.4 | 41.1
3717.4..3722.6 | 39.8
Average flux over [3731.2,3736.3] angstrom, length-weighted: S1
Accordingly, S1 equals 44.2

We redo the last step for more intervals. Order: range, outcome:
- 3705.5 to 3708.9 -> 43.1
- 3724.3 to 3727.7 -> 54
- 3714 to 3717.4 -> 40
